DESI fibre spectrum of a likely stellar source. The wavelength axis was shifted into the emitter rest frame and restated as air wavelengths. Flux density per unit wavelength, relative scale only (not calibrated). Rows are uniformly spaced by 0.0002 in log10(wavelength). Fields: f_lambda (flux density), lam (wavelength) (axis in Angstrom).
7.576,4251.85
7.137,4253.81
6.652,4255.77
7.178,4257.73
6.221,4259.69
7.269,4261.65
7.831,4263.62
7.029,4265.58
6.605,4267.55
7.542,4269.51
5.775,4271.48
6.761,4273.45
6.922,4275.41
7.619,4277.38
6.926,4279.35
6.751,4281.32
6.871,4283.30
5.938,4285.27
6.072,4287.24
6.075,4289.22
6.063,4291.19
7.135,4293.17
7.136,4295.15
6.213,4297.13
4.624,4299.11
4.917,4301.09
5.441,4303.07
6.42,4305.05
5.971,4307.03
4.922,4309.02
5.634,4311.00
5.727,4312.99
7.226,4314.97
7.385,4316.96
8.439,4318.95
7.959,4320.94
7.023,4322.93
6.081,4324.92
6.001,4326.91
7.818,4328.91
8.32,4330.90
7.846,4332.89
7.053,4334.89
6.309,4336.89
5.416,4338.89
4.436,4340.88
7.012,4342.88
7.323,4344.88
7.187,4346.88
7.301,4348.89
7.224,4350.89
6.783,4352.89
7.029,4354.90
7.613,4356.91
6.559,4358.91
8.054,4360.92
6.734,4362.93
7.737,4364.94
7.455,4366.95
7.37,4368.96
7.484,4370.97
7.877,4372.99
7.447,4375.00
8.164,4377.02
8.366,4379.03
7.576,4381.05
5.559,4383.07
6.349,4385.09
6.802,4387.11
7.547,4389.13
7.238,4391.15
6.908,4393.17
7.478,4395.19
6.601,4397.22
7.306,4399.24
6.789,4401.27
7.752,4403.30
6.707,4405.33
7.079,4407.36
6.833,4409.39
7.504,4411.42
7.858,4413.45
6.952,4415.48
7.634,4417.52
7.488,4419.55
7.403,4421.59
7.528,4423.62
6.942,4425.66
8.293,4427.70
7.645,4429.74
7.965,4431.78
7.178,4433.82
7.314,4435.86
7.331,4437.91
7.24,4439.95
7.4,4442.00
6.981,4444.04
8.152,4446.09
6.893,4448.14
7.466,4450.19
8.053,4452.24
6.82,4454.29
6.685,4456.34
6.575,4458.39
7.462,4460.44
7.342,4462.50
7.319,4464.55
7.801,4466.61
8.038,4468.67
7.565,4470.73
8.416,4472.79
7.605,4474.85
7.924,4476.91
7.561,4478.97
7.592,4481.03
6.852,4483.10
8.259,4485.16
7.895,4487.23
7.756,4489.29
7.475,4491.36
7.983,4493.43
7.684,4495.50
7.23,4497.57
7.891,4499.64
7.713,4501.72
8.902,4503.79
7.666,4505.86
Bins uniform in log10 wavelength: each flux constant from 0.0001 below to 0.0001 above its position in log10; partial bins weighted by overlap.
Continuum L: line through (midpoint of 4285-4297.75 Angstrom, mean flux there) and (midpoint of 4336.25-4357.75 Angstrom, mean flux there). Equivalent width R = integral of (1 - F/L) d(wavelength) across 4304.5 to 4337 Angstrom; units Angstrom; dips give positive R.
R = -1.4 Angstrom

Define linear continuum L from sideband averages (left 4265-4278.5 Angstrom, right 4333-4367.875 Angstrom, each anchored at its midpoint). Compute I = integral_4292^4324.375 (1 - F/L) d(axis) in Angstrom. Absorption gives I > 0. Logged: 2.45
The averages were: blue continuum 6.89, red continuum 6.92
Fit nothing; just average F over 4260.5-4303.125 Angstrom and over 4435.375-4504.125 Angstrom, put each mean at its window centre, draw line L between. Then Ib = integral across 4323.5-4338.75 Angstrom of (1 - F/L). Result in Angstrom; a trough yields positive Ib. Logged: -0.4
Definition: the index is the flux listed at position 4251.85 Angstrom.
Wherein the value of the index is 7.576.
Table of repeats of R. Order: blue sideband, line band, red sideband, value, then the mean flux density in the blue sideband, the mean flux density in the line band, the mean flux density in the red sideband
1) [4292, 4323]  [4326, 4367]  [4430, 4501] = -2.2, 6.37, 7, 7.52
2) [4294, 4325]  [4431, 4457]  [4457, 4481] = 0.1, 6.33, 7.35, 7.59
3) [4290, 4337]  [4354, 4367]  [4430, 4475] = -0.8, 6.57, 7.3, 7.44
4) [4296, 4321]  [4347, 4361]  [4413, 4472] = -1.2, 6.16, 7.16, 7.42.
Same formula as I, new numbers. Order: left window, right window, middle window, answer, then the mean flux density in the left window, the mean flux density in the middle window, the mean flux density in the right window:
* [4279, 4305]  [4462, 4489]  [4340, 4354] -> -0.32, 6.16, 6.77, 7.72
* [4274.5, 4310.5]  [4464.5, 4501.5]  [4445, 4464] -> 0.57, 6.21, 7.27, 7.72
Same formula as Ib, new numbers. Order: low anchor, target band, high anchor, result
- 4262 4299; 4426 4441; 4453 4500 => -0.4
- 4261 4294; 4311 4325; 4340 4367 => -0.4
